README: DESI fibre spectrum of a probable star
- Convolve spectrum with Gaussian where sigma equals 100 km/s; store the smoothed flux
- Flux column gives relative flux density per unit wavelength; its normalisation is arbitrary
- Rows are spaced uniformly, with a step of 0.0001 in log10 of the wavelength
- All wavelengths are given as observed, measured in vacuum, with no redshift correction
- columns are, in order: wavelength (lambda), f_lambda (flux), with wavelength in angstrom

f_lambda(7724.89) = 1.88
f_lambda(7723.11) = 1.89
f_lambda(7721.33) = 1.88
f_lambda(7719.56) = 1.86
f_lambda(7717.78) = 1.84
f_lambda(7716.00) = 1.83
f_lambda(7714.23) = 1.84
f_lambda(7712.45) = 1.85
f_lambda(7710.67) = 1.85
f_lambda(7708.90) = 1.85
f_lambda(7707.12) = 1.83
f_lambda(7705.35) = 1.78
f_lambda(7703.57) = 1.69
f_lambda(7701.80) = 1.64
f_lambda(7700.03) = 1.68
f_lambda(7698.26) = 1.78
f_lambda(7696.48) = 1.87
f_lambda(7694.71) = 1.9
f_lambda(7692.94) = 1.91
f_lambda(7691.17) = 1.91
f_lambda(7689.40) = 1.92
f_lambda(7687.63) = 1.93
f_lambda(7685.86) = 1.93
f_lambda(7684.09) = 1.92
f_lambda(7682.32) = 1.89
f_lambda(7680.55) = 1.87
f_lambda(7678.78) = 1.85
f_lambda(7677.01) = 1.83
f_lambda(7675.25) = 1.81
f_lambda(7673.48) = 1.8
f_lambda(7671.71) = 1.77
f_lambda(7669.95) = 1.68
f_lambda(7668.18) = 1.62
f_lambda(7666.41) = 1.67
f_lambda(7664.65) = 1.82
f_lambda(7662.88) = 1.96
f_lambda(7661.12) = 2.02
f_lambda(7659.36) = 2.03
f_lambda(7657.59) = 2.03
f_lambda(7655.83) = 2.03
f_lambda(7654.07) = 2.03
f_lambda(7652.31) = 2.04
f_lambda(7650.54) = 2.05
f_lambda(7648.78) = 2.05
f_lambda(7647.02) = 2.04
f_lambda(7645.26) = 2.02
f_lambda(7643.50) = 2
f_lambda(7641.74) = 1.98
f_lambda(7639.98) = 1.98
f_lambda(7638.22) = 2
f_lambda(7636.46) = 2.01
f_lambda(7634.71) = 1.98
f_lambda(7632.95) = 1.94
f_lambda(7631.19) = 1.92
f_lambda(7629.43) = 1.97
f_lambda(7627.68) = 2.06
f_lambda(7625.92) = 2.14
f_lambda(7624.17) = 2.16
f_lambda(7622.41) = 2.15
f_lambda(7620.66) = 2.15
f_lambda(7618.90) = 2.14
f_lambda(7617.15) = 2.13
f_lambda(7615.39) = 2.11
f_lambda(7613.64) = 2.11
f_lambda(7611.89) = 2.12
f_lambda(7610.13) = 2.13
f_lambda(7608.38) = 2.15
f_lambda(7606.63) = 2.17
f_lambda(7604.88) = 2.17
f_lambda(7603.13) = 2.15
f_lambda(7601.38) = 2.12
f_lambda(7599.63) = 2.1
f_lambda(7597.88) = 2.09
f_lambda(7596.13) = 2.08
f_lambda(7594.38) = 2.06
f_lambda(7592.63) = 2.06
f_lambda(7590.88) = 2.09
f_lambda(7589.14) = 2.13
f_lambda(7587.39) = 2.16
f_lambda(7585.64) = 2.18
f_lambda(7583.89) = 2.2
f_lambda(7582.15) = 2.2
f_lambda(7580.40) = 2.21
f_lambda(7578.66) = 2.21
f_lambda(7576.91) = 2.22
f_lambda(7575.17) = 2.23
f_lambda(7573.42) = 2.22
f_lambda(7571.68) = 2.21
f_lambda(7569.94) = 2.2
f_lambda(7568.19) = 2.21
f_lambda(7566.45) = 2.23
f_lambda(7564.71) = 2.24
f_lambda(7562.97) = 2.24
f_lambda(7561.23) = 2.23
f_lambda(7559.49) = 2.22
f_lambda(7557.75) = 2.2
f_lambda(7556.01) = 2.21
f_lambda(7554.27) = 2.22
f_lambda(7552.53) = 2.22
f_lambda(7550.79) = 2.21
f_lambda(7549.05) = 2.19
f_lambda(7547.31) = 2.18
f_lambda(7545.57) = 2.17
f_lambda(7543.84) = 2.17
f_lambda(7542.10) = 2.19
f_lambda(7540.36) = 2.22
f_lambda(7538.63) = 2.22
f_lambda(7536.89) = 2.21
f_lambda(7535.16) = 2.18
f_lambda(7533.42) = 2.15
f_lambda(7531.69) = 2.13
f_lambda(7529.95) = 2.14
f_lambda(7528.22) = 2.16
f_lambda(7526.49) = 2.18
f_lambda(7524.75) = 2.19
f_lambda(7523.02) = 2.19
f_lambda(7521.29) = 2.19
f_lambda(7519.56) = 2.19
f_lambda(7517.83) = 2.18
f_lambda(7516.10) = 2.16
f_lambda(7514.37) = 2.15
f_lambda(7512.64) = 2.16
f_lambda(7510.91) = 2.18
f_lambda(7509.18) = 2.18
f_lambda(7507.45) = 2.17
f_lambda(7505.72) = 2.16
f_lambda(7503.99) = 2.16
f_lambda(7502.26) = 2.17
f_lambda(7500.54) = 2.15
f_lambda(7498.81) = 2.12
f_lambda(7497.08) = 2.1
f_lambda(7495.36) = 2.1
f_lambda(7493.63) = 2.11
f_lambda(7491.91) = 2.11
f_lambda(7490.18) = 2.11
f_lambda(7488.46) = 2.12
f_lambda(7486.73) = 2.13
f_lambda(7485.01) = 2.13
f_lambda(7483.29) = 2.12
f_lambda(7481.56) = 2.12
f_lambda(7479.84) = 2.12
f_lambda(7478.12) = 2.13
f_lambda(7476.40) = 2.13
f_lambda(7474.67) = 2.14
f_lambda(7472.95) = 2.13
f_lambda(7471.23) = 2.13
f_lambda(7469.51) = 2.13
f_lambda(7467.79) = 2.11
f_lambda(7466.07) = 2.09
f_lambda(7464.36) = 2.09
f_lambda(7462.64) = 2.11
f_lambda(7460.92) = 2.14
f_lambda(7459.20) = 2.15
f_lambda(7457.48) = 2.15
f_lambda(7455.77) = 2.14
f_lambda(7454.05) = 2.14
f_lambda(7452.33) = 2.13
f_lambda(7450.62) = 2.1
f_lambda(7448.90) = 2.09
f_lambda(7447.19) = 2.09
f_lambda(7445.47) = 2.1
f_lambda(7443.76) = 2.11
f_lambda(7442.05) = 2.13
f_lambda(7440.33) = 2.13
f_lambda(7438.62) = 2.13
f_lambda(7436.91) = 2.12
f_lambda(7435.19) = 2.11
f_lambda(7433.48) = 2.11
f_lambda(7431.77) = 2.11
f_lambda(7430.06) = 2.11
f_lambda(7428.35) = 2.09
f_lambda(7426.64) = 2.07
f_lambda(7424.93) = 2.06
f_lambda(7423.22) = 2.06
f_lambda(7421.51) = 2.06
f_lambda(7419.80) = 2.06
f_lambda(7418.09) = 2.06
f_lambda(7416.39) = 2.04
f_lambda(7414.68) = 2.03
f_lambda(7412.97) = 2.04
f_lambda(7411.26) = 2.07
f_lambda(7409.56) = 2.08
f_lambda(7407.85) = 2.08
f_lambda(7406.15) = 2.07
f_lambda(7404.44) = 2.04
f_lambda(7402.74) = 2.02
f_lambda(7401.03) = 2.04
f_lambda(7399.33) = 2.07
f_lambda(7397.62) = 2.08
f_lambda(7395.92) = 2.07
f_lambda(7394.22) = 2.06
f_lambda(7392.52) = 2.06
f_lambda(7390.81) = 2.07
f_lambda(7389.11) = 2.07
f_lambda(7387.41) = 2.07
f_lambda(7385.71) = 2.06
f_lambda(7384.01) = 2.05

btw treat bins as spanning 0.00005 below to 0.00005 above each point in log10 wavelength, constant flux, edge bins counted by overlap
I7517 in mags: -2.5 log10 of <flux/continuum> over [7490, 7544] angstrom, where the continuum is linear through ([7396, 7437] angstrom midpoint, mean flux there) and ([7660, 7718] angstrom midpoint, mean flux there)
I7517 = -0.096 mag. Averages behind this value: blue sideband 2.07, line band 2.16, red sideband 1.83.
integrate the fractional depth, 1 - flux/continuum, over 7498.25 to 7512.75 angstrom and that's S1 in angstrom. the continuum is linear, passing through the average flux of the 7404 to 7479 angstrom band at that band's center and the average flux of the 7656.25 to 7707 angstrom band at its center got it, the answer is -0.9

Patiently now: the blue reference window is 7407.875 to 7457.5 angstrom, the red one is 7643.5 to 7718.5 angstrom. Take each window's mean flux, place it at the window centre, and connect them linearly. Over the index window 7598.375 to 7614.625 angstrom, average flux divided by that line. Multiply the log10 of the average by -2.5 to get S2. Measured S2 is -0.10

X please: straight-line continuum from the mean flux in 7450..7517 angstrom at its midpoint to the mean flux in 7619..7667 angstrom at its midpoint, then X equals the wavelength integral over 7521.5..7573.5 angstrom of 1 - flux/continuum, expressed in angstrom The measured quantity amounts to -2.8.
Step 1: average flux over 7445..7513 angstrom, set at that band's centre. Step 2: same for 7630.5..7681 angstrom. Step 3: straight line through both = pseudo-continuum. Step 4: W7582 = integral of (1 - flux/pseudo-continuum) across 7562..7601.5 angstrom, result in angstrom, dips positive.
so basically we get -3.1 angstrom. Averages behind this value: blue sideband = 2.13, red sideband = 1.93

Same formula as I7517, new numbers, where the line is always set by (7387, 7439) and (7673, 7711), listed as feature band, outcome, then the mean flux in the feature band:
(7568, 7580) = -0.15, 2.21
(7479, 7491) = -0.06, 2.12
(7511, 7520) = -0.10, 2.17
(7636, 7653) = -0.08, 2.02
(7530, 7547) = -0.11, 2.18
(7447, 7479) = -0.05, 2.12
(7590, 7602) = -0.09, 2.09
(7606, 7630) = -0.12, 2.12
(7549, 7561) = -0.14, 2.21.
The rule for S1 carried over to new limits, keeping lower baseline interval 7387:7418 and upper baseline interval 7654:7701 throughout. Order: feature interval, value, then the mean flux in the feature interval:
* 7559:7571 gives -1.72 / 2.22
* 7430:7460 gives -1.34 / 2.12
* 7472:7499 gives -1.61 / 2.12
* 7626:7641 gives -0.74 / 1.99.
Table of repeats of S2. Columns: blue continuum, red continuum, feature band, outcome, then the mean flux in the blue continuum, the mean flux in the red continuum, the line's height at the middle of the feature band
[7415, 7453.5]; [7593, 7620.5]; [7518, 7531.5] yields -0.03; 2.09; 2.12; 2.11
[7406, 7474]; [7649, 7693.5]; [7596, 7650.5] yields -0.07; 2.1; 1.89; 1.94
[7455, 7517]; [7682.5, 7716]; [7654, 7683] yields 0.01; 2.13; 1.84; 1.88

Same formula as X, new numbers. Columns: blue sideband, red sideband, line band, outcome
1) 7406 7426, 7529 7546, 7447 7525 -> -0.3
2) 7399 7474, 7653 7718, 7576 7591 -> -1.8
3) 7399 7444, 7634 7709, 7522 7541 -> -1.7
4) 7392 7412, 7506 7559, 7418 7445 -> -0.1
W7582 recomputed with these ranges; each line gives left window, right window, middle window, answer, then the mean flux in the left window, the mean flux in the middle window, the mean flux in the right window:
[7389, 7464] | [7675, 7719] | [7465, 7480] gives -0.6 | 2.09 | 2.12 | 1.84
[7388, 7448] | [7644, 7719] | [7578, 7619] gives -4.2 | 2.08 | 2.14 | 1.87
